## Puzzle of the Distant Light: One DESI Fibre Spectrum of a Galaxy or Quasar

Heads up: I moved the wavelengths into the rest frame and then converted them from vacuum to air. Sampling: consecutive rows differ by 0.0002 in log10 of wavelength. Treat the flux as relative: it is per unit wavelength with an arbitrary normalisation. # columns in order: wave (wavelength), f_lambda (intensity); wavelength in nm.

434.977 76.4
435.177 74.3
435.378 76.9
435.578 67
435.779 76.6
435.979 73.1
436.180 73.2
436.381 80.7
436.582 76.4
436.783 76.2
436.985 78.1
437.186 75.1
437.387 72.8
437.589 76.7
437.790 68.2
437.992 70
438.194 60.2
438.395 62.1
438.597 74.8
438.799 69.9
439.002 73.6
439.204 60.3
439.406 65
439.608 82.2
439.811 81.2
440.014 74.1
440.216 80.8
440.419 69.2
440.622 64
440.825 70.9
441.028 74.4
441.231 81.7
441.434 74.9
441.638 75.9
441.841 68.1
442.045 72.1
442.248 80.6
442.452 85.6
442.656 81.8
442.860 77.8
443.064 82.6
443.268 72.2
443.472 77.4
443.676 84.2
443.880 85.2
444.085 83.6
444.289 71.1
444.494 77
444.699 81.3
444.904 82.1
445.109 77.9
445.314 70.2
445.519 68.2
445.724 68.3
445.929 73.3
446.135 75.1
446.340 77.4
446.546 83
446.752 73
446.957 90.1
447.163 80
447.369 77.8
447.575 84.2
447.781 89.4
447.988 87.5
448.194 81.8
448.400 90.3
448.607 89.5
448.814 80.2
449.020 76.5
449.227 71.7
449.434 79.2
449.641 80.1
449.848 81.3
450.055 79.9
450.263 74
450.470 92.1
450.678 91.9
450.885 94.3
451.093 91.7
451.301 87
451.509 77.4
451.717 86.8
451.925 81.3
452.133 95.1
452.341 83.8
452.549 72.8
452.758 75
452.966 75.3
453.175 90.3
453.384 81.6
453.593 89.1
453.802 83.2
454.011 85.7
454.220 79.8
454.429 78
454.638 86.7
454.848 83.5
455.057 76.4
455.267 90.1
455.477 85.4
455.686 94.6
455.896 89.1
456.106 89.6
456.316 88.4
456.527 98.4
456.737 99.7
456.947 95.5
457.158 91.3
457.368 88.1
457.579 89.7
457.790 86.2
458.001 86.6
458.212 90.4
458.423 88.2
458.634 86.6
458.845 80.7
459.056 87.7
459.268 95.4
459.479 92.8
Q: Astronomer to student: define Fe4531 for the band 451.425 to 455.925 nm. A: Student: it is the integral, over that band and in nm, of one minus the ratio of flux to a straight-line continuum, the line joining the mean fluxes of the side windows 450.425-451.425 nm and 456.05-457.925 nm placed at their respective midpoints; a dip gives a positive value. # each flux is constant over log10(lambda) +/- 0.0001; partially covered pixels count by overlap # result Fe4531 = 0.382 nm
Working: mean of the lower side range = 91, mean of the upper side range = 91.8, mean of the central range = 83.6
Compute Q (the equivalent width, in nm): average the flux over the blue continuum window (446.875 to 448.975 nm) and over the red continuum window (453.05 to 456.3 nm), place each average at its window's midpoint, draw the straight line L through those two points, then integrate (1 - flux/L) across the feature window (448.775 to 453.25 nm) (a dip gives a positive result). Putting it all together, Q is 0.13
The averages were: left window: 84.8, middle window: 82.6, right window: 85.6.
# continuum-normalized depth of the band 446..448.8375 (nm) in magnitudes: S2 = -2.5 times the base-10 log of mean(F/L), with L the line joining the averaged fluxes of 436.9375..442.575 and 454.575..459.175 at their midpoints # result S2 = -0.04 mag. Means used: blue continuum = 72.9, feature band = 82.8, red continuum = 88.8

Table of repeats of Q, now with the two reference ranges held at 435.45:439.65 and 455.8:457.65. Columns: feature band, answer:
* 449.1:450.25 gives 0.09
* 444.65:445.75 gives 0.07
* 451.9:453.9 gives 0.12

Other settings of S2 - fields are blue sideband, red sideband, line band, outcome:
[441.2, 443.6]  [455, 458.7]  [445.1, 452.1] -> 0.019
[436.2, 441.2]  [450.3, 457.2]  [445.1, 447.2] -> 0.051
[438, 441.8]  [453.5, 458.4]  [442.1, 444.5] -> -0.065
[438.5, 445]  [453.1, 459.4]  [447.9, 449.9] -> 0.001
